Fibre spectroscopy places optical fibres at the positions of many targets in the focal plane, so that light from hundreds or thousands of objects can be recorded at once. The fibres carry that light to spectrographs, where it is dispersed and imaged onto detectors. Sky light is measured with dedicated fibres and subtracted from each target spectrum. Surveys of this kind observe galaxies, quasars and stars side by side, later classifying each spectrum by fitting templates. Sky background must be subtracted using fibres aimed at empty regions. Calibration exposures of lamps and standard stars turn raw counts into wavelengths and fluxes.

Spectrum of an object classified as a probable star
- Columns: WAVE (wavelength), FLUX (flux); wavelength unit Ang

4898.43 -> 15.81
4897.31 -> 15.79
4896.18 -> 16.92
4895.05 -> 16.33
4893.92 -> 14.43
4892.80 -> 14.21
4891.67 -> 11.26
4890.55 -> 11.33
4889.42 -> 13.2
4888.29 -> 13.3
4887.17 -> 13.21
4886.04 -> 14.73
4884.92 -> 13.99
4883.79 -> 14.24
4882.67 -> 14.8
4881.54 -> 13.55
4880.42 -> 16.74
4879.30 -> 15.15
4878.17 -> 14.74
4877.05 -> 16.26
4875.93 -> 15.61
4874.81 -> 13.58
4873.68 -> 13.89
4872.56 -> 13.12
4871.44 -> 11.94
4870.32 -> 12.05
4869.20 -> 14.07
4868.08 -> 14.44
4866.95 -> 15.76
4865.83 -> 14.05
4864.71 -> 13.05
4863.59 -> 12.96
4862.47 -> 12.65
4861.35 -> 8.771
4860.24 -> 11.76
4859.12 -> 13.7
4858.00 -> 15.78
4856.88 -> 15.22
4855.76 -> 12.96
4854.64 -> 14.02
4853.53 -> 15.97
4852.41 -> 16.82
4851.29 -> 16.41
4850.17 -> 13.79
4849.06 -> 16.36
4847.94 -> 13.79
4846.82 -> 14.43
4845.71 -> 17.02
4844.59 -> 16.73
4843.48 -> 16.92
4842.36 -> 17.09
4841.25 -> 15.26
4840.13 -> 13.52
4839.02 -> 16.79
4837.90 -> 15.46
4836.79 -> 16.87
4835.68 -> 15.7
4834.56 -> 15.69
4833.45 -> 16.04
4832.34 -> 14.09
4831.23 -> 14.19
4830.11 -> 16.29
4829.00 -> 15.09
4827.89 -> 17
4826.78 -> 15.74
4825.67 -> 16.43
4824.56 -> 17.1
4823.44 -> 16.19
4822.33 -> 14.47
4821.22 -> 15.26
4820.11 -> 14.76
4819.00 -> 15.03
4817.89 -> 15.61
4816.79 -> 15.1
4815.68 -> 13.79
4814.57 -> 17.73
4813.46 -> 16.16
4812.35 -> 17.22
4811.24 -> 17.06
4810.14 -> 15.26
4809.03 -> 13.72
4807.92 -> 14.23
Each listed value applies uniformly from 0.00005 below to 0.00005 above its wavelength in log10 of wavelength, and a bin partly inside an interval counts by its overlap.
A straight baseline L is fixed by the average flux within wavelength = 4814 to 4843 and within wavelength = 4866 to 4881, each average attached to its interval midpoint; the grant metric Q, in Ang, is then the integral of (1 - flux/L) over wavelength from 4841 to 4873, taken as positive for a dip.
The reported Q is 1.1 Ang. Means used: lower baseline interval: 15.6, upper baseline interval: 14.4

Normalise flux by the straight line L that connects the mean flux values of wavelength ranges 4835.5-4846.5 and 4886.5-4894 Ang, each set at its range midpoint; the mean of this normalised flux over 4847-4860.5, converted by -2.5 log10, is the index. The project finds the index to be 0.039 mag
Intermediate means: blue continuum 16.1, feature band 14.8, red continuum 12.9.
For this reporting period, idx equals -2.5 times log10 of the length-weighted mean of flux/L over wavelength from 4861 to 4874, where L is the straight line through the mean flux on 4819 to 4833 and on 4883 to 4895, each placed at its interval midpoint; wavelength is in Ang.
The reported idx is 0.09 mag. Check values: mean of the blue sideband 15.5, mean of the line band 13.1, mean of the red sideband 13.5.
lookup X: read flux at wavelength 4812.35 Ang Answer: 17.22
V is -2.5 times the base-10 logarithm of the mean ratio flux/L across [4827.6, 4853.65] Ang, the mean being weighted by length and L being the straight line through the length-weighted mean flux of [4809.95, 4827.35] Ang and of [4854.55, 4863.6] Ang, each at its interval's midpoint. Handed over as -0.10 mag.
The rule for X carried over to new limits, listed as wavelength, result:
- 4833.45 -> 16.04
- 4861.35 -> 8.771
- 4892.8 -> 14.21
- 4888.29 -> 13.3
